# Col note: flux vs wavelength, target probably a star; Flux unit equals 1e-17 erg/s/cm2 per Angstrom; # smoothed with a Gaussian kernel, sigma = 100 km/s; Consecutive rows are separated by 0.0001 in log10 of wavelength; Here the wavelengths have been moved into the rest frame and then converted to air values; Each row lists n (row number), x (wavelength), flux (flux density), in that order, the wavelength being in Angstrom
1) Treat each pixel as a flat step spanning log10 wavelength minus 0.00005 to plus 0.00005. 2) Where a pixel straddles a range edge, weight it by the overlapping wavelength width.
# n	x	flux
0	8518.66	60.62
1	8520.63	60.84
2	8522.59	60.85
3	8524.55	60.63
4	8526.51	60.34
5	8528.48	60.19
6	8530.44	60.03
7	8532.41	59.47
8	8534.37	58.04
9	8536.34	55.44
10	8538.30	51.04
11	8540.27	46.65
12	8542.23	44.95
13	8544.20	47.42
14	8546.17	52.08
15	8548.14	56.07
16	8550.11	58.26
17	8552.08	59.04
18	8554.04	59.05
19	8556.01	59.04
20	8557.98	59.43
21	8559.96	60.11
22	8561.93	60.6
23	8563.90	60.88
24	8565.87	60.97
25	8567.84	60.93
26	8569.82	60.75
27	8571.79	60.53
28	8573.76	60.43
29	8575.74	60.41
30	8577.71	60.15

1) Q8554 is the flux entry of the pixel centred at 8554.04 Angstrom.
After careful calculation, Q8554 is 59.05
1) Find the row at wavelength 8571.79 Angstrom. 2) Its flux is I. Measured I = 60.53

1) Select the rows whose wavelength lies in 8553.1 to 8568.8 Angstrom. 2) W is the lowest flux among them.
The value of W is 59.04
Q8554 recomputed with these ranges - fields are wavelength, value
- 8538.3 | 51.04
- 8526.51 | 60.34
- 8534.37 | 58.04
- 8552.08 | 59.04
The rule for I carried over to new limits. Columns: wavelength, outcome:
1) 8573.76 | 60.43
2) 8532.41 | 59.47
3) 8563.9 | 60.88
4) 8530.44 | 60.03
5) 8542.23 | 44.95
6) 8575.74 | 60.41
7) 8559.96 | 60.11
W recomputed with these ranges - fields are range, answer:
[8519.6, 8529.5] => 60.19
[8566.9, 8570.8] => 60.75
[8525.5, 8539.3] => 51.04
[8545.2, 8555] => 52.08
